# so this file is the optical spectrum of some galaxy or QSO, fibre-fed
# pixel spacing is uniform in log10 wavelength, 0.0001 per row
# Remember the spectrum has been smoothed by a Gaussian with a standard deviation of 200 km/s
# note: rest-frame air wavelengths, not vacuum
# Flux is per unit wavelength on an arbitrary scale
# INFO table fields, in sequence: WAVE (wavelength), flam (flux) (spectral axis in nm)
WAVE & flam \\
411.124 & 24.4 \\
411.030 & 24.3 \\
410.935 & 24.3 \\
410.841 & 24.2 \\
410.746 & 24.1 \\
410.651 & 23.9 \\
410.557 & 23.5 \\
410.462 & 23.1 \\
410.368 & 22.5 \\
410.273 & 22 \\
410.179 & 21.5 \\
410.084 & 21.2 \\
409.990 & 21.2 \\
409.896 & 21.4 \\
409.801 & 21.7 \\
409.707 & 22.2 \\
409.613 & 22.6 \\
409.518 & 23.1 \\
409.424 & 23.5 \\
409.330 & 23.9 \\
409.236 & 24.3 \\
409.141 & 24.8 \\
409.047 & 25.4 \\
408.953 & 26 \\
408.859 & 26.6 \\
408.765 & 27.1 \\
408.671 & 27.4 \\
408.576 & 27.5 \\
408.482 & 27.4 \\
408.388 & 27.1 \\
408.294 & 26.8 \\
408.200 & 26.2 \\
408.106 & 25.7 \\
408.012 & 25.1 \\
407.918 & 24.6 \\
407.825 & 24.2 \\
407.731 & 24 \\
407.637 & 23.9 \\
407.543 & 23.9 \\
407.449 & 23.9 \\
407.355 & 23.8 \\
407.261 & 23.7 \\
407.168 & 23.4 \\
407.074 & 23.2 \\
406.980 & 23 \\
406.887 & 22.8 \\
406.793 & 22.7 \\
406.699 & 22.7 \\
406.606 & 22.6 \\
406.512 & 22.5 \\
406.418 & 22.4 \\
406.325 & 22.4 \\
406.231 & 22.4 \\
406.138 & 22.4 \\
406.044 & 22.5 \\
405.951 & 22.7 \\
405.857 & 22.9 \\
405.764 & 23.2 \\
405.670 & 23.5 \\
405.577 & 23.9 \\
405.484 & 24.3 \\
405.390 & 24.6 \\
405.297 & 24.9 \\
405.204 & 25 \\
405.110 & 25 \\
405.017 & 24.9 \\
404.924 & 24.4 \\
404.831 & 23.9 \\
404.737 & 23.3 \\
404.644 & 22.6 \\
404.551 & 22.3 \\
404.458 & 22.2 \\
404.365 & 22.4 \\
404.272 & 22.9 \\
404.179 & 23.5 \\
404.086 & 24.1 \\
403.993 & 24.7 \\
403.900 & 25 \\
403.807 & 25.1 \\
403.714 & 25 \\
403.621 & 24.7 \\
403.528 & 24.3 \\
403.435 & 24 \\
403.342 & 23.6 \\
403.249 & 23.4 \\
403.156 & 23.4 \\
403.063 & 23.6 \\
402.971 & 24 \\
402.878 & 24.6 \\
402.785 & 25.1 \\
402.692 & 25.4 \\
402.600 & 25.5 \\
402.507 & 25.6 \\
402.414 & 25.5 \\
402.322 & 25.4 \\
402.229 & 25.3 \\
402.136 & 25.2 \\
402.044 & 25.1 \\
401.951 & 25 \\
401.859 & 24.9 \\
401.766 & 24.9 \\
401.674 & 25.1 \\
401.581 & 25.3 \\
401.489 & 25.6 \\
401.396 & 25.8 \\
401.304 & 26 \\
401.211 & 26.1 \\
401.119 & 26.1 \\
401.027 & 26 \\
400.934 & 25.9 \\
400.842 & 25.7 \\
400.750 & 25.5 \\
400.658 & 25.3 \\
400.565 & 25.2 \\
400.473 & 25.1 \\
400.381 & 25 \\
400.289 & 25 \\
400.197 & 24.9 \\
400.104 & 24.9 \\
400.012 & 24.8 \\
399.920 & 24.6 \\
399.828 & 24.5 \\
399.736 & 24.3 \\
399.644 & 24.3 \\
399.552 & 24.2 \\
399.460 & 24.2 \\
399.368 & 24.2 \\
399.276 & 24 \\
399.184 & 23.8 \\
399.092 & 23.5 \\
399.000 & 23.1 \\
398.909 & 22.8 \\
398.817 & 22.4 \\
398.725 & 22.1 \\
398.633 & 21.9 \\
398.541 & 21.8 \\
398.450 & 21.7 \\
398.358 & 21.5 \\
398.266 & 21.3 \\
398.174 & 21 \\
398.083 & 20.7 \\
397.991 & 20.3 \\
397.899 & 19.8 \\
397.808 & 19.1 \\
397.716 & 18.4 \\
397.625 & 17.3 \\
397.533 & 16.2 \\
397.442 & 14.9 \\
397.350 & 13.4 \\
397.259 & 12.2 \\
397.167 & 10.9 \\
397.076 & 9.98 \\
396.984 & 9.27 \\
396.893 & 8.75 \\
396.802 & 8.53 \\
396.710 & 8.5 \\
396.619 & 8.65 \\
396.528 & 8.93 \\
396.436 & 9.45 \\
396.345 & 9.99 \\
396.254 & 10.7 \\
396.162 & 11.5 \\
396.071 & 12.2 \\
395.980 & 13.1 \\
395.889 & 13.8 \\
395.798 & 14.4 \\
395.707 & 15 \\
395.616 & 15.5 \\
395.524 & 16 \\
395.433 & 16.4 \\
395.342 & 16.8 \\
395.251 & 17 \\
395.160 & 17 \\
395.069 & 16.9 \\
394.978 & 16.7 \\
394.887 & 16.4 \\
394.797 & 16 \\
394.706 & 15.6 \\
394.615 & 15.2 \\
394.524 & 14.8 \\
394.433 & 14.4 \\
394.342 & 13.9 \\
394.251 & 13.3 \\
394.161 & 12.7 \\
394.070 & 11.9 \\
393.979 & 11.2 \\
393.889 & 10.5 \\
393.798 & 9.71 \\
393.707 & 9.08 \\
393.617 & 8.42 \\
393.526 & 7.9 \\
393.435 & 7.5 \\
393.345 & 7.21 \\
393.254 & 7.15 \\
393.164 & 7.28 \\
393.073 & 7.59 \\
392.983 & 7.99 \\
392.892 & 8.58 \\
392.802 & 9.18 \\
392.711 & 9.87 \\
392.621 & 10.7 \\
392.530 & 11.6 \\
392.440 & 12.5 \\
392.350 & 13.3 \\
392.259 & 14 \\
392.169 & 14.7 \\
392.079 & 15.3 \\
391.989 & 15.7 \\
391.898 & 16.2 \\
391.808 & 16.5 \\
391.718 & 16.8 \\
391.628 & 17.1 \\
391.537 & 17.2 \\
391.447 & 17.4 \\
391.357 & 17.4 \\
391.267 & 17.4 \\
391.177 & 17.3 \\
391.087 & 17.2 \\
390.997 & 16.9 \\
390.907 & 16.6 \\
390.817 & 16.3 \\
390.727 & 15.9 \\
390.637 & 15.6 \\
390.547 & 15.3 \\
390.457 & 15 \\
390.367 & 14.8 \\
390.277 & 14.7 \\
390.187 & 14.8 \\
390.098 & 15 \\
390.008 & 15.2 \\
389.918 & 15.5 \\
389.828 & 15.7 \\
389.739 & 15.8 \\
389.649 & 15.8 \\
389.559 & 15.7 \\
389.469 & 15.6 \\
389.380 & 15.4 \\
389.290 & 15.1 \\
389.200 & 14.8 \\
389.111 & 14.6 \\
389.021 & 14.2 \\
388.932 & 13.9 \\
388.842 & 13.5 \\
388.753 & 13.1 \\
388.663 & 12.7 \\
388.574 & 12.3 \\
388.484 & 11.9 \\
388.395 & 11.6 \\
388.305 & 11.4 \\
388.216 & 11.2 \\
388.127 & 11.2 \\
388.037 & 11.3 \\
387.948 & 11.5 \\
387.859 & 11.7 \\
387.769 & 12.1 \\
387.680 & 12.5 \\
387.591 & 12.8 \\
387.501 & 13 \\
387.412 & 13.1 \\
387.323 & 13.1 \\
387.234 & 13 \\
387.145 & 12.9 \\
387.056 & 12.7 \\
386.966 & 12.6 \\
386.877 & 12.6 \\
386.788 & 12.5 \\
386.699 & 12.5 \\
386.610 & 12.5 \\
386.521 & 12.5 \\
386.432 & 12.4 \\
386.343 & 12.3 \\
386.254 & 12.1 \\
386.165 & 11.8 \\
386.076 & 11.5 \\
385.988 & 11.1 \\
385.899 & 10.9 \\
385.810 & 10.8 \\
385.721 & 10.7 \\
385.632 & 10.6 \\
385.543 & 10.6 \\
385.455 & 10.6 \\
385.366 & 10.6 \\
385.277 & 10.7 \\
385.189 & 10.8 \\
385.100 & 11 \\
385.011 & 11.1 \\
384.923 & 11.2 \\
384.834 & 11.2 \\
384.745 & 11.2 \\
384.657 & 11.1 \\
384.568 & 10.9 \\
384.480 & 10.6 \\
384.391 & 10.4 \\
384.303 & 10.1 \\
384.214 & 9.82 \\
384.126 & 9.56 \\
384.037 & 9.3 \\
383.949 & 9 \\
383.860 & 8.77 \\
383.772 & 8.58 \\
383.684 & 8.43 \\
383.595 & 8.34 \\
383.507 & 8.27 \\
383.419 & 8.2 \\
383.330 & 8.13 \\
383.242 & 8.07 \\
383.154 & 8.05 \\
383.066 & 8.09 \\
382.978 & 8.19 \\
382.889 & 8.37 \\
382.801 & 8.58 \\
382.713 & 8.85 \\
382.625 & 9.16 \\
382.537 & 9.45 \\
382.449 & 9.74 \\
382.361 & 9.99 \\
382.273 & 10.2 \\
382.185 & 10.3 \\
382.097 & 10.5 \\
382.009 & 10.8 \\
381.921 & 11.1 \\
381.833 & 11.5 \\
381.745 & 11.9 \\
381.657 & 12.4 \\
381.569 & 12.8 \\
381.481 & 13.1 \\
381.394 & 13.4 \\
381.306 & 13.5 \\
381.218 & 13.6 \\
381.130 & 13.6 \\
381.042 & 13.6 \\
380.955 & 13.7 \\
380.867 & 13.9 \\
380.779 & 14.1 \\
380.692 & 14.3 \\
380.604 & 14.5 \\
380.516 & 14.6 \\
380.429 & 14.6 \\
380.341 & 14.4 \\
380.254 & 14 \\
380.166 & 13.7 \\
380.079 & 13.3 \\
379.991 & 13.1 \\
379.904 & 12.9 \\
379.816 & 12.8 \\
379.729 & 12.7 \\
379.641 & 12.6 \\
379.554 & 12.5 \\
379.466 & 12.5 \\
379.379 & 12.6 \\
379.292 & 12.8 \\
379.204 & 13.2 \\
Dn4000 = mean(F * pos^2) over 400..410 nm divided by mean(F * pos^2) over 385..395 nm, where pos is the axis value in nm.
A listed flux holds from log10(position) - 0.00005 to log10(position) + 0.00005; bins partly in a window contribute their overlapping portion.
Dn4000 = 2.0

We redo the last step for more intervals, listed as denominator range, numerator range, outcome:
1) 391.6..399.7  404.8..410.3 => 1.70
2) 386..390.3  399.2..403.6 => 2.01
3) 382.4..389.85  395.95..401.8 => 1.88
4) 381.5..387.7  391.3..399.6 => 1.47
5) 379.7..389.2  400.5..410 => 2.34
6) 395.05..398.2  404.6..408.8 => 1.81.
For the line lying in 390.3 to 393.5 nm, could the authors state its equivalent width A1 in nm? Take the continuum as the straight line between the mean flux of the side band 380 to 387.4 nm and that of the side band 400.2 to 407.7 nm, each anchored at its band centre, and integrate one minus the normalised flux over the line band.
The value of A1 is 0.54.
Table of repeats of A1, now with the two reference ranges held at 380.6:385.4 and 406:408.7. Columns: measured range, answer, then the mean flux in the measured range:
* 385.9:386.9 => 0.03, 12.1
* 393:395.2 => 0.64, 12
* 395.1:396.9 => 0.51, 12.7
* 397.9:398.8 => -0.10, 21.3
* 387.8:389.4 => 0.11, 12.8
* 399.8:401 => -0.29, 25.1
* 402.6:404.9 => -0.19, 23.9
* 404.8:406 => -0.06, 24.1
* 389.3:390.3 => -0.07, 15.4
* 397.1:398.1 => 0.13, 16.4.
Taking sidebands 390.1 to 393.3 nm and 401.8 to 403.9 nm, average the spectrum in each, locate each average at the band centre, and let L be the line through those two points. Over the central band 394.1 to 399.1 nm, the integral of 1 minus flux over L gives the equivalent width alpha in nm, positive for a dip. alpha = 0.845 nm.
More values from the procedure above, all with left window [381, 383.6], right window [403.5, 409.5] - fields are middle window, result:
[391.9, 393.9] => 0.73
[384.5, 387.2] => 0.20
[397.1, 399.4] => -0.03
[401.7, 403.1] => -0.20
